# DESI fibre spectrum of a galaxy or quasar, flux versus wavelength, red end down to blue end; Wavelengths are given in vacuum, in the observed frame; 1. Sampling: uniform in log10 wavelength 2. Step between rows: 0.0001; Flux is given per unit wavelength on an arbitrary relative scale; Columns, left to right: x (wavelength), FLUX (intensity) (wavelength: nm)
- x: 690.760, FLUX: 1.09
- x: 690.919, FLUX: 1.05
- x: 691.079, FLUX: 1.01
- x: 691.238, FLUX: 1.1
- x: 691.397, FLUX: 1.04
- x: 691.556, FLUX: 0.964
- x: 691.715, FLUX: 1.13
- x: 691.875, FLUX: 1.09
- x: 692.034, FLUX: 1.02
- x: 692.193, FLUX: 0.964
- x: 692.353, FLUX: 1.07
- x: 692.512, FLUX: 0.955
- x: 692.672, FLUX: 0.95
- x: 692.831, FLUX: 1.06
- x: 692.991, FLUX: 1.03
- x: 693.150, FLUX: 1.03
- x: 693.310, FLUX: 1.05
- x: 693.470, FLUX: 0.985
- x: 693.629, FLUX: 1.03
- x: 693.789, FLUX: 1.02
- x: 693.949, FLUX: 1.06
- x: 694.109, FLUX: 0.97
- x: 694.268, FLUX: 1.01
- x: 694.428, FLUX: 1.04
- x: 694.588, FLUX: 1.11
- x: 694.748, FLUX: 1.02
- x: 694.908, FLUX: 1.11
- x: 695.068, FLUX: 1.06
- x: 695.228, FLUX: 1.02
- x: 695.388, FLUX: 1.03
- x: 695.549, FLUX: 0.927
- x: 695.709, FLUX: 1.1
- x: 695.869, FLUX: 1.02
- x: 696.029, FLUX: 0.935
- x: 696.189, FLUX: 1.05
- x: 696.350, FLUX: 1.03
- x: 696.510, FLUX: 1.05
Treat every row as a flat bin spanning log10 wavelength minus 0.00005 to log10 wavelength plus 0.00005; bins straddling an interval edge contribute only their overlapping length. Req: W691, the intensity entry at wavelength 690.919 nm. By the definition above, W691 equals 1.05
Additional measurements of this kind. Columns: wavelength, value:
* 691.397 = 1.04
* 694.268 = 1.01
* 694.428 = 1.04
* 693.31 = 1.05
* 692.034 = 1.02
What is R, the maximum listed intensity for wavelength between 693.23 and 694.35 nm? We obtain 1.06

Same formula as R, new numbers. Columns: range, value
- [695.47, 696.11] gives 1.1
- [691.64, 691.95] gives 1.13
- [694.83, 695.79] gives 1.11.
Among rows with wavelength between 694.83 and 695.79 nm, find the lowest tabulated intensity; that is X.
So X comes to 0.927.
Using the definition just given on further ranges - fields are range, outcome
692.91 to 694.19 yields 0.97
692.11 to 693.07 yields 0.95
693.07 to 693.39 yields 1.03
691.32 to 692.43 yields 0.964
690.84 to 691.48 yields 1.01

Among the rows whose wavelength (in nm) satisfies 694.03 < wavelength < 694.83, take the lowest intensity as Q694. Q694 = 0.97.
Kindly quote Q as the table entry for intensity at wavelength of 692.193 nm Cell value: 0.964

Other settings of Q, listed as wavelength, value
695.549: 0.927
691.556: 0.964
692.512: 0.955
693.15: 1.03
